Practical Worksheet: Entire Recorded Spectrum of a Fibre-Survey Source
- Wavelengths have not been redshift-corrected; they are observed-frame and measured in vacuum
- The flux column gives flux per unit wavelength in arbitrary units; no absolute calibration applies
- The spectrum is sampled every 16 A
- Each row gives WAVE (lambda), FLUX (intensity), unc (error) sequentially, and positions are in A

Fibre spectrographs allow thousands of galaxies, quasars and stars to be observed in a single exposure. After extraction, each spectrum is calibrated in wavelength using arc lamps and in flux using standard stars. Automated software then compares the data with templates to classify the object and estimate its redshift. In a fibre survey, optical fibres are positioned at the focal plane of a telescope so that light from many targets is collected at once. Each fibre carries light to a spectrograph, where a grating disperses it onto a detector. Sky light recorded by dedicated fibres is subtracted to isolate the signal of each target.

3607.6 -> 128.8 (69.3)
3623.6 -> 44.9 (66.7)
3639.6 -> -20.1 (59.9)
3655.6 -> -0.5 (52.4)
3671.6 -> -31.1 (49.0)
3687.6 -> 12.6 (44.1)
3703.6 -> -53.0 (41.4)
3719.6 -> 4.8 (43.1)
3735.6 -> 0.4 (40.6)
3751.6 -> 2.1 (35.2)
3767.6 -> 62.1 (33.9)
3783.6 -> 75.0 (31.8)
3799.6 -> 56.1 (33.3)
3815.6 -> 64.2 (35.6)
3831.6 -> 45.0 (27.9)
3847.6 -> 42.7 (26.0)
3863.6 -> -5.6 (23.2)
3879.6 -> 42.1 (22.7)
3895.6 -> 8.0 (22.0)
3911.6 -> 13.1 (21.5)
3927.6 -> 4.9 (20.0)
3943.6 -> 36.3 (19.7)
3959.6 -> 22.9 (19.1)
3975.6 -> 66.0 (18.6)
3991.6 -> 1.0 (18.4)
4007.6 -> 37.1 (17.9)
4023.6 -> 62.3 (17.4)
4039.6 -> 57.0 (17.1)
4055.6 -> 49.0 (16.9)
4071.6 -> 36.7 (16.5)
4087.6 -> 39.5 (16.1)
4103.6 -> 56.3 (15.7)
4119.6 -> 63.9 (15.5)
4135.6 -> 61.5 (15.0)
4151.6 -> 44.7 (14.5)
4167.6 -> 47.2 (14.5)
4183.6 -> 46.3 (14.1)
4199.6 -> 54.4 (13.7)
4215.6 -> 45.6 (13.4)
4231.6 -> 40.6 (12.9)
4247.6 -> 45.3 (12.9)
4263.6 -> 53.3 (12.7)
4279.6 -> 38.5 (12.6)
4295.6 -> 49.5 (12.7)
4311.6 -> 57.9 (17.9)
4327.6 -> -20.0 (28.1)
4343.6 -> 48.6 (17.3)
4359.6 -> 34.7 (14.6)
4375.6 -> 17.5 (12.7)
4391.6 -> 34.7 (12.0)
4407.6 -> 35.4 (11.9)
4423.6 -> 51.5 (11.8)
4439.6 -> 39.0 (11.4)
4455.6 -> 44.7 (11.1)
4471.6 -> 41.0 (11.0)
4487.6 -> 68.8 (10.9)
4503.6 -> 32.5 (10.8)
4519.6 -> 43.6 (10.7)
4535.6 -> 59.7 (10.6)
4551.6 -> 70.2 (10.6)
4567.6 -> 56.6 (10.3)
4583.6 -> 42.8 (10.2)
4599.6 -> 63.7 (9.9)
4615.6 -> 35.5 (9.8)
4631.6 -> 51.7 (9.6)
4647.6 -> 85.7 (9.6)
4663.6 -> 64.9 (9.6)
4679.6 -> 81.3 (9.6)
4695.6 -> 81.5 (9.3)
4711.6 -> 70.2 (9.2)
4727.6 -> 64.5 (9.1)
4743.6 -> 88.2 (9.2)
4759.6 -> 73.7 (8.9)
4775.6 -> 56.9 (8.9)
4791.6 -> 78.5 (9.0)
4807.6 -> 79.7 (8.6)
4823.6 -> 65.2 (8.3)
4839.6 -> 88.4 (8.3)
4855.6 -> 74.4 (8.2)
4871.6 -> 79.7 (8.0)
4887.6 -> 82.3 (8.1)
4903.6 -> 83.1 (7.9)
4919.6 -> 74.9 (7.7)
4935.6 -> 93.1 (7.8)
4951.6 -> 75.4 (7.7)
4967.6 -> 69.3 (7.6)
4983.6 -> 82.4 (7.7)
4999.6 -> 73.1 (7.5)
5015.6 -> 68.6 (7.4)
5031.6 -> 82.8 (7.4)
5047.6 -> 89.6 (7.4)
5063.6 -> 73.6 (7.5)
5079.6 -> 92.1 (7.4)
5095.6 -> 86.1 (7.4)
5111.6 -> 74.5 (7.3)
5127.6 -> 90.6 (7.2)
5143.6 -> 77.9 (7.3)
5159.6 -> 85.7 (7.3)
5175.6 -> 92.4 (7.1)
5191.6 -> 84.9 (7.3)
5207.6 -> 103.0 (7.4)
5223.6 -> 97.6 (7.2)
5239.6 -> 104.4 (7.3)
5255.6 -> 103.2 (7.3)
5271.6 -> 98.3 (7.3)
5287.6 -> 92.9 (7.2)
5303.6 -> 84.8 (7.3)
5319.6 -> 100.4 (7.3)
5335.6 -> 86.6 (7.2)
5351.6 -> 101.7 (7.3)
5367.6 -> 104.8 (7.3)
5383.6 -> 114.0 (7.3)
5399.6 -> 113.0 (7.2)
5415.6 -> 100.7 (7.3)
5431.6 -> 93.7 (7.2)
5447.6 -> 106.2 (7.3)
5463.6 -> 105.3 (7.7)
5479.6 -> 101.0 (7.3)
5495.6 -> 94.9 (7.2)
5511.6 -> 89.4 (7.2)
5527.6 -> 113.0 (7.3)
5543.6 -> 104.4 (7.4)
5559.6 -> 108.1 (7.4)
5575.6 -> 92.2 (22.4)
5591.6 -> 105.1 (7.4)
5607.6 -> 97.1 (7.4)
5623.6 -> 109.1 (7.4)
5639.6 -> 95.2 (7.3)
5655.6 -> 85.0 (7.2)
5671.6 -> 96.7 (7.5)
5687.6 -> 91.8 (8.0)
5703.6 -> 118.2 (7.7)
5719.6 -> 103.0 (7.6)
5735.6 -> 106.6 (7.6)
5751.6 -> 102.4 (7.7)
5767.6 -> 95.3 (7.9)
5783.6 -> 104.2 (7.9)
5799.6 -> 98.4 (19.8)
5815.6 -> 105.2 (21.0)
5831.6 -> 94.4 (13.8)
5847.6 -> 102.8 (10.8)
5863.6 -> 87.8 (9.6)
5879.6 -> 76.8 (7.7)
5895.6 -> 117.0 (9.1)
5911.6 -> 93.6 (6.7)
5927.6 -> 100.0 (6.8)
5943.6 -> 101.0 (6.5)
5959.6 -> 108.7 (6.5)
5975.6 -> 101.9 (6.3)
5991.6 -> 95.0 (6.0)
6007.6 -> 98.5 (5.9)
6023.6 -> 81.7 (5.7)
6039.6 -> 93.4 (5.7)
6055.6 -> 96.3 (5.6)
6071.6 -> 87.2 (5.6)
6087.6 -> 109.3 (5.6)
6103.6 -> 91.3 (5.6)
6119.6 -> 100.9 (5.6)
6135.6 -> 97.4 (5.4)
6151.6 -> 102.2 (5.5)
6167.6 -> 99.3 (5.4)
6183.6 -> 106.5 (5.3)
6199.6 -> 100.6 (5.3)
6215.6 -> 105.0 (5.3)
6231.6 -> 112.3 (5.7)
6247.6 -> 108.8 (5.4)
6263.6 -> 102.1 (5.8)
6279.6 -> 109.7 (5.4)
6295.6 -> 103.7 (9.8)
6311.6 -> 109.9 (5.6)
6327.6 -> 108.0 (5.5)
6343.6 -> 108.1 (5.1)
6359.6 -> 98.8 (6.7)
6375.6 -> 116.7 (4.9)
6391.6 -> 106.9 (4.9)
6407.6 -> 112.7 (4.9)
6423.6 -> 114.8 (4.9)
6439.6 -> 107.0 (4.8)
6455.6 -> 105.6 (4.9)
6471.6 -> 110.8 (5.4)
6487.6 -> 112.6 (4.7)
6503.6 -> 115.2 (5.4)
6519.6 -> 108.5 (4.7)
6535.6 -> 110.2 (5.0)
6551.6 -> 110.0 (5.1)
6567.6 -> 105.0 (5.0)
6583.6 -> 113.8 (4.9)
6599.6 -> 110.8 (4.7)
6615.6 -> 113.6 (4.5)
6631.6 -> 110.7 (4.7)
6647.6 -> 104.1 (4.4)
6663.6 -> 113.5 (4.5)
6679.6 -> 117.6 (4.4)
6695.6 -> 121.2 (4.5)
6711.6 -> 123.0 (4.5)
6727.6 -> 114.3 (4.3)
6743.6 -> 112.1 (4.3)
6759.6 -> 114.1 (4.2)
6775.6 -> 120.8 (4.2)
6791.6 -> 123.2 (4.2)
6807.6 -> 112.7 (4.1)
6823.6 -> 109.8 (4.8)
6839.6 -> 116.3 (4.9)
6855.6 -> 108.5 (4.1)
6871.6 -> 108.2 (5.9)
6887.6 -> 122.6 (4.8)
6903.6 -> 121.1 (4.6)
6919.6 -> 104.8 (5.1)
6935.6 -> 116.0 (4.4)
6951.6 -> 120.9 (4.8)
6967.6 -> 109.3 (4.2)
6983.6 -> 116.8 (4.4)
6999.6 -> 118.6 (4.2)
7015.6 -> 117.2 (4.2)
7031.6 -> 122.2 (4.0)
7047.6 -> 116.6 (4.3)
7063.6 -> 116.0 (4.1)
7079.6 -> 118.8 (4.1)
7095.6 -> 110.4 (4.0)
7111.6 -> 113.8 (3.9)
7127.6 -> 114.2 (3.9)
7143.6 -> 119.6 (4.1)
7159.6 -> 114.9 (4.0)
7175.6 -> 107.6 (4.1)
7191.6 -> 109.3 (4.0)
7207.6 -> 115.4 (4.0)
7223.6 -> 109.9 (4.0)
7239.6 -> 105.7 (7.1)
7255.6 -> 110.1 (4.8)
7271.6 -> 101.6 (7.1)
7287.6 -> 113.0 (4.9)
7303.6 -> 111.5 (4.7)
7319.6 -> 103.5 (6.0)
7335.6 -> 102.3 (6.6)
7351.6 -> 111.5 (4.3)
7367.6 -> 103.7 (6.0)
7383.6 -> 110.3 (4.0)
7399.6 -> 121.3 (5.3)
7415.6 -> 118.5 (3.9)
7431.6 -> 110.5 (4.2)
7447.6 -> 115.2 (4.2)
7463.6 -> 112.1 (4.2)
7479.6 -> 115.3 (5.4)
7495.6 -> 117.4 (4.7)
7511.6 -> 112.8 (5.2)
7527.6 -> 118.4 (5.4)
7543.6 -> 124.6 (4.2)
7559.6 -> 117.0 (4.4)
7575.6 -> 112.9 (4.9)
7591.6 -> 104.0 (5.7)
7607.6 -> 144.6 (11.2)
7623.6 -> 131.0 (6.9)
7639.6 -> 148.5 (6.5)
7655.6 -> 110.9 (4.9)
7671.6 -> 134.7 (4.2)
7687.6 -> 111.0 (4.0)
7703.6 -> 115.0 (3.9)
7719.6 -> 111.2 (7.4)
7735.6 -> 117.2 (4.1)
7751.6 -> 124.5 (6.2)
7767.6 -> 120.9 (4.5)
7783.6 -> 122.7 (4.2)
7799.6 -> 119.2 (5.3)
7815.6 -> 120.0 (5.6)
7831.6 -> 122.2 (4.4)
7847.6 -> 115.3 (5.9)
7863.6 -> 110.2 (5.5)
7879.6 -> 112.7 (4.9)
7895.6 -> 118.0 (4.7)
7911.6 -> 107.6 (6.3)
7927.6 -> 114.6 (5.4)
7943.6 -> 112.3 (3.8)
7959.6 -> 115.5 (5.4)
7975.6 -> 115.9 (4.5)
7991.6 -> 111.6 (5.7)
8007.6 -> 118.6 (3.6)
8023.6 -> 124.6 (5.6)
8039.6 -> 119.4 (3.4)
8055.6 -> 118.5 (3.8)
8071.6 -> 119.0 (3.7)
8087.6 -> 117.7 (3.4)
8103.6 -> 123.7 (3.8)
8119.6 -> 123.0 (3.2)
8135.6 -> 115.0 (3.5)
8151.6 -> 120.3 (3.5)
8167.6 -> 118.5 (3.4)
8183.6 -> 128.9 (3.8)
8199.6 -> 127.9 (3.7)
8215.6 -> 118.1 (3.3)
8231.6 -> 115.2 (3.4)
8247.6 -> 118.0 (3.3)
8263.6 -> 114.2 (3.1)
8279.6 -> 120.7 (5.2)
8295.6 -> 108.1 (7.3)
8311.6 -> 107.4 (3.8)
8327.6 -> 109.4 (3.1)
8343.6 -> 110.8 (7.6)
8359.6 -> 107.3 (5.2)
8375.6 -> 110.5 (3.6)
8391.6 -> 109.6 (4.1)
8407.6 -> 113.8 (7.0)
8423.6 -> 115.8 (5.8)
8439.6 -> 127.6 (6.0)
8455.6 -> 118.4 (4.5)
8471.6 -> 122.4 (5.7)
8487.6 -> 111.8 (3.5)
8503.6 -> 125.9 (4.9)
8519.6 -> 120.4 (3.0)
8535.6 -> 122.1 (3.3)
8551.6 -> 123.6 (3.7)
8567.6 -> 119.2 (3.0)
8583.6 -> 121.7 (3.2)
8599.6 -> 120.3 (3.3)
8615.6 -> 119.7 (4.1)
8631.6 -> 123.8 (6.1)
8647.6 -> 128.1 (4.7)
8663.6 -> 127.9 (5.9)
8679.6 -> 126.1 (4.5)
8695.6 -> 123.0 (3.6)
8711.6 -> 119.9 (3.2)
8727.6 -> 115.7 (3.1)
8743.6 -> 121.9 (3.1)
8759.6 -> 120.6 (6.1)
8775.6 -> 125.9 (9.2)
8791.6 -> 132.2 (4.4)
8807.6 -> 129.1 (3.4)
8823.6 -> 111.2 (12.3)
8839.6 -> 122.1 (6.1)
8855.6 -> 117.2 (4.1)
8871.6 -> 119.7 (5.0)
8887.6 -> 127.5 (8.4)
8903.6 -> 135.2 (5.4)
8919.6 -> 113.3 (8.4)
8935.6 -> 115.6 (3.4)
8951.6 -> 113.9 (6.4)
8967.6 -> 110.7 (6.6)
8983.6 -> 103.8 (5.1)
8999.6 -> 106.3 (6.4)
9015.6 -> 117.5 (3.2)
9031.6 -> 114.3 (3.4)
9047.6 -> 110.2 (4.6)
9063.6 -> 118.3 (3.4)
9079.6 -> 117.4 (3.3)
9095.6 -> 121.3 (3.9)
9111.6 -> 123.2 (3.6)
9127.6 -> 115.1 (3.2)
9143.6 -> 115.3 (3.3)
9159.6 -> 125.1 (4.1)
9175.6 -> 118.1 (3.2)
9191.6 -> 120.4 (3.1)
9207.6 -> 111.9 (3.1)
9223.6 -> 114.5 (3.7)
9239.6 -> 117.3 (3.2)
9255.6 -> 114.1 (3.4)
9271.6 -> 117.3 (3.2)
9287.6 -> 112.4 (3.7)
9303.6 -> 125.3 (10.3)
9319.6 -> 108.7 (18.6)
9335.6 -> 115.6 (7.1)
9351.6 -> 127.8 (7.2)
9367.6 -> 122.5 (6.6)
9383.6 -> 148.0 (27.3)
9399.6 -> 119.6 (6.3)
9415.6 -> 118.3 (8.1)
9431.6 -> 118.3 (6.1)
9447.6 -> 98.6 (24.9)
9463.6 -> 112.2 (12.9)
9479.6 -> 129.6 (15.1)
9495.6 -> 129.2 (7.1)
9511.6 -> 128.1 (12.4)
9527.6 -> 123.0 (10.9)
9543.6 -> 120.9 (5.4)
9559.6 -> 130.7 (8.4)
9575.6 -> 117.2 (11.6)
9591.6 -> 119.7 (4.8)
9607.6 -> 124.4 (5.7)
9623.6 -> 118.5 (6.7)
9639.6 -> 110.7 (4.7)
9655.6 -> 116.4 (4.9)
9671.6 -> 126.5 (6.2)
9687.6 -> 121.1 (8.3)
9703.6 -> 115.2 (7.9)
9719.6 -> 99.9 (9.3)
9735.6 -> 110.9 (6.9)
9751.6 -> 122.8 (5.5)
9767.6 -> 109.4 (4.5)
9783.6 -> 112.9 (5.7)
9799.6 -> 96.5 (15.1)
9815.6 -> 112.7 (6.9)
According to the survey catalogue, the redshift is 0.16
